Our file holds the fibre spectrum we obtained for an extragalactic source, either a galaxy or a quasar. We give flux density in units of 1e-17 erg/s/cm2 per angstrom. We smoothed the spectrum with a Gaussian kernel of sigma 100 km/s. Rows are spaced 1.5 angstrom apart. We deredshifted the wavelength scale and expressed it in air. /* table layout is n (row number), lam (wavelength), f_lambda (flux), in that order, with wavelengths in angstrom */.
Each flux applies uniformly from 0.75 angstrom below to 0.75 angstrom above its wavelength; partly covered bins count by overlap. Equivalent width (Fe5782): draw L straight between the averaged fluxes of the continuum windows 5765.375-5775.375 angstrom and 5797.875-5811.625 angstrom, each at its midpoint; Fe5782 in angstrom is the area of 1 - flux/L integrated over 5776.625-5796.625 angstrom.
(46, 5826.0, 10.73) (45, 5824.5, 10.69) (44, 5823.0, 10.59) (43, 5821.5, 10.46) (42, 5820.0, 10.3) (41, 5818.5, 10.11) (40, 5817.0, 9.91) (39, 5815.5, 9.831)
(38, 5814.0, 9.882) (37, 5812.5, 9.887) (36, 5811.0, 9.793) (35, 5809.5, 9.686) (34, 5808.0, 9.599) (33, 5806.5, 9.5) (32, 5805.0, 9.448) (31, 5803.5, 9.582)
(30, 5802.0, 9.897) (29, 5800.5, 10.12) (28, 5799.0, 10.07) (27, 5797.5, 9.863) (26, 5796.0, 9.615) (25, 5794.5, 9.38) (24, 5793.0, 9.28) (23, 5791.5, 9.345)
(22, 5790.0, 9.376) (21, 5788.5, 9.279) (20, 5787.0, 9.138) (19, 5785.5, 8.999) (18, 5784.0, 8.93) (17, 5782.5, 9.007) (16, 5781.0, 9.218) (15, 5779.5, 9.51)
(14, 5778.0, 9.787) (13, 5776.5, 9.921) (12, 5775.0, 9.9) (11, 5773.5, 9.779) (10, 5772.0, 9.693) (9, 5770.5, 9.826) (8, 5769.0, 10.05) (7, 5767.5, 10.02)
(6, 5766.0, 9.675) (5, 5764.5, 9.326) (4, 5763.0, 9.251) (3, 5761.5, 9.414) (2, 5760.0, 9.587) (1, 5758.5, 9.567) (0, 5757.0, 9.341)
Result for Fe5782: 1.0 angstrom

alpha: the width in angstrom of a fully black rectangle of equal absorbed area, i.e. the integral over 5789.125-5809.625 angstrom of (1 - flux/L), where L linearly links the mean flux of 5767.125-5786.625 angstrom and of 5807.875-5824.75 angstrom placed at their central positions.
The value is 0.48 angstrom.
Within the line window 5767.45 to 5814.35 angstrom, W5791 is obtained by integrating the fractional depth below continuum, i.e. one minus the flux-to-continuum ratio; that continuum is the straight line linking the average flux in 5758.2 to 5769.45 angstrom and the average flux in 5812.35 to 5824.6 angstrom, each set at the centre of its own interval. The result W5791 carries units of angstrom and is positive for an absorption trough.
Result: 1.4 angstrom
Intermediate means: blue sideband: 9.6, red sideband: 10.2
